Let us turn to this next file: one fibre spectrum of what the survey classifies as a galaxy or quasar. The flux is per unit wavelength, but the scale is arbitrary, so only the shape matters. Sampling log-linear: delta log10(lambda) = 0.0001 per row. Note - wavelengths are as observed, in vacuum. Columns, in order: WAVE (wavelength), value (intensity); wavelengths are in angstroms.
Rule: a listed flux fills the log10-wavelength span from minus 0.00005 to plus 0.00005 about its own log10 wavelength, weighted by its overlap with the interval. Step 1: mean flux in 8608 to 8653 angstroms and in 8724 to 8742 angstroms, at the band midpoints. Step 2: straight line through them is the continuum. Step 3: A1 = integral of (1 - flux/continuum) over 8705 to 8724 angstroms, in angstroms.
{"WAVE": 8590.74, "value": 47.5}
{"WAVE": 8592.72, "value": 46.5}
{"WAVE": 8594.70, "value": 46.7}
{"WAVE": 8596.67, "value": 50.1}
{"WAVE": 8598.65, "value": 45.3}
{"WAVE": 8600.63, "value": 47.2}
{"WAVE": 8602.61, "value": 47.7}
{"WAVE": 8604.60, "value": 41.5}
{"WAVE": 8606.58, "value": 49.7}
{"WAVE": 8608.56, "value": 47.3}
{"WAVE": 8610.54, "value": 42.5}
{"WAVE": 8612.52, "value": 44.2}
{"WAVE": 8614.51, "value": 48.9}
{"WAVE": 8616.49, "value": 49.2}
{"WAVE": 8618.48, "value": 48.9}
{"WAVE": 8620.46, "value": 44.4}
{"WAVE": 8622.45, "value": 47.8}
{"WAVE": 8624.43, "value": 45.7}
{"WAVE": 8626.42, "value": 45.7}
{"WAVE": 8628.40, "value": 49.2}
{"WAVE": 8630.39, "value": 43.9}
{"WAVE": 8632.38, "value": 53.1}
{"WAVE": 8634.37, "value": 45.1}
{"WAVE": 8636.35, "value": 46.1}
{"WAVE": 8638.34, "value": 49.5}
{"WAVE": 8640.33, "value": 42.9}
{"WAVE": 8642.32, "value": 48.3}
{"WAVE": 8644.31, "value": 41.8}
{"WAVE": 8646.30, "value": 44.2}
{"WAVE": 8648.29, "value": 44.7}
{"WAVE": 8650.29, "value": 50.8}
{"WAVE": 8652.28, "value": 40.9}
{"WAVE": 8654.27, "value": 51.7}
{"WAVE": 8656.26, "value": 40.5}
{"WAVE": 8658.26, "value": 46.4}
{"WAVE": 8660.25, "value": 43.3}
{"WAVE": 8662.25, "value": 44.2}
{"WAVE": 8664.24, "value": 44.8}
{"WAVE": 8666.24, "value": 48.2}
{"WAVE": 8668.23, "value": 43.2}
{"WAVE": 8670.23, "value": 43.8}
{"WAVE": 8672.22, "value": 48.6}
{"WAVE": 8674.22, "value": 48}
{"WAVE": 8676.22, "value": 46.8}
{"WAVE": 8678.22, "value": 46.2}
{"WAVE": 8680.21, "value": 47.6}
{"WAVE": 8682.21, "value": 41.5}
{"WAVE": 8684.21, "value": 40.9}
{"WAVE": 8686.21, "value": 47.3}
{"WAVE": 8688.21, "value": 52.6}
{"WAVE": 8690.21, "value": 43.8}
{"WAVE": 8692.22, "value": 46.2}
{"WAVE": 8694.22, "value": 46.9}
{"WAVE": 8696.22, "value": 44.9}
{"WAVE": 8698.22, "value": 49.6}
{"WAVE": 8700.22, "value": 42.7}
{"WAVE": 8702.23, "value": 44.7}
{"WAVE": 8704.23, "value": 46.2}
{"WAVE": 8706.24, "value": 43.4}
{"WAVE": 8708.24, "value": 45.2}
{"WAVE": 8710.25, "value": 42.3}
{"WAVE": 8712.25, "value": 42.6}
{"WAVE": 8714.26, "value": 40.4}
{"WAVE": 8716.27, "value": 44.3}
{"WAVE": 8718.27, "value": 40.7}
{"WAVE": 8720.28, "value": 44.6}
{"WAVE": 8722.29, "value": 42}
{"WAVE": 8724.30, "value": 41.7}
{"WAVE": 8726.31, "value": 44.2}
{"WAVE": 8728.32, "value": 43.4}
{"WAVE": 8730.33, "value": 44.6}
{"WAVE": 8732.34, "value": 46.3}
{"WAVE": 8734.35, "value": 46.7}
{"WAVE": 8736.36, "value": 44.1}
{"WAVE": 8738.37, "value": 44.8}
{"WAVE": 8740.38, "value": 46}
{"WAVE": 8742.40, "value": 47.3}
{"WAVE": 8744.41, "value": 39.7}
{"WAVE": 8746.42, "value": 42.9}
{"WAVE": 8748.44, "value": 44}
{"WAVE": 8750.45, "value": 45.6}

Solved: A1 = 1.0 angstroms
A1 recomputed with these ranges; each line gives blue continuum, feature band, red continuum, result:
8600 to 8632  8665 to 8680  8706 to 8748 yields -0.4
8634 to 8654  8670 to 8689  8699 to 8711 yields -0.7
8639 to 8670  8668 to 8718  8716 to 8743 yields -0.5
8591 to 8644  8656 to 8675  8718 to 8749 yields 0.2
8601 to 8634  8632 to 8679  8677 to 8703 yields 0.4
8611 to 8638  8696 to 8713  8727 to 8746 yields 0.3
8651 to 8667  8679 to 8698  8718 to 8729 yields -0.8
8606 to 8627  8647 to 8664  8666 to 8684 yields 0.3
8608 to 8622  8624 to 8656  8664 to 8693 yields 0.0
